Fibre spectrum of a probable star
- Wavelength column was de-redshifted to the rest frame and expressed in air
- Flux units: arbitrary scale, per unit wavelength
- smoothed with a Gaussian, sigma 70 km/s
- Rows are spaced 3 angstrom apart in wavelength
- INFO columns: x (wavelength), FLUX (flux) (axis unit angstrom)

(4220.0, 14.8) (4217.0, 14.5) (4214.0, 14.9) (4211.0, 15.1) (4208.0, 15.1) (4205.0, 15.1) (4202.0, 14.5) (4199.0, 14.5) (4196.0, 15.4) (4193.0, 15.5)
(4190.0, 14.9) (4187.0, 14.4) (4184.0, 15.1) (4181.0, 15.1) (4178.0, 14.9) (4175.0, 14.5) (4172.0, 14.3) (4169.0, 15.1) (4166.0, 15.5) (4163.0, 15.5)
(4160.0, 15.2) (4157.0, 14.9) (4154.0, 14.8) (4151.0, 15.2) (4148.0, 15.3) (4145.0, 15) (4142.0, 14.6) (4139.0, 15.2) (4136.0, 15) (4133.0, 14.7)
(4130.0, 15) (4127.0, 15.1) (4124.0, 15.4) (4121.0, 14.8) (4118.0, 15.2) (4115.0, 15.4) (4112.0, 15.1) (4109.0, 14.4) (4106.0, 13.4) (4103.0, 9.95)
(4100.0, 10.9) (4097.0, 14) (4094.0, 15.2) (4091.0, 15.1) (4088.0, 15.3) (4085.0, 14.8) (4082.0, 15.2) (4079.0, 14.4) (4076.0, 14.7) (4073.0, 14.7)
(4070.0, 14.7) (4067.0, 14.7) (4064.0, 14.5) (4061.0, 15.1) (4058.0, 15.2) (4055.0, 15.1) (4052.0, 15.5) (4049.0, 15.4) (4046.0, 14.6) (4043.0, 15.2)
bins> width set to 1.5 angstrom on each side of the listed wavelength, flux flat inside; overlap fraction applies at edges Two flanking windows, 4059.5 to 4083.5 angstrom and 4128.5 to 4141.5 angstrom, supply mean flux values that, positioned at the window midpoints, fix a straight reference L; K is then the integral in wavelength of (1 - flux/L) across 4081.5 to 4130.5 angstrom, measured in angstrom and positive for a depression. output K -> 1.7 angstrom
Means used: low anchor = 14.8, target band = 14.3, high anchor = 14.9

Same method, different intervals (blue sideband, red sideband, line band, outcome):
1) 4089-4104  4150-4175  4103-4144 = -2.16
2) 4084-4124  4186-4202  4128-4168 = -1.49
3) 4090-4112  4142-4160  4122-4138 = -0.80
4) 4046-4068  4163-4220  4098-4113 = 2.29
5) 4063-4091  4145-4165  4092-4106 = 2.06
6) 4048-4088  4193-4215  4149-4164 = -0.15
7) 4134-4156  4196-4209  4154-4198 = -0.24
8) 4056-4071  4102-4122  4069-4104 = 0.93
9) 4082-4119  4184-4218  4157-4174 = -0.53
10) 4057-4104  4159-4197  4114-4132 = -0.62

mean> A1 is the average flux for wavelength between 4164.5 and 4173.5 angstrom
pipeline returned 15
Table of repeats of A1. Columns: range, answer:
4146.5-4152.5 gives 15.2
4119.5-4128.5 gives 15.1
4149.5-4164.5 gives 15.1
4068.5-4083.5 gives 14.7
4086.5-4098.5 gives 14.9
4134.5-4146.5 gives 14.9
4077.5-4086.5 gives 14.8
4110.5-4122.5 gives 15.1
